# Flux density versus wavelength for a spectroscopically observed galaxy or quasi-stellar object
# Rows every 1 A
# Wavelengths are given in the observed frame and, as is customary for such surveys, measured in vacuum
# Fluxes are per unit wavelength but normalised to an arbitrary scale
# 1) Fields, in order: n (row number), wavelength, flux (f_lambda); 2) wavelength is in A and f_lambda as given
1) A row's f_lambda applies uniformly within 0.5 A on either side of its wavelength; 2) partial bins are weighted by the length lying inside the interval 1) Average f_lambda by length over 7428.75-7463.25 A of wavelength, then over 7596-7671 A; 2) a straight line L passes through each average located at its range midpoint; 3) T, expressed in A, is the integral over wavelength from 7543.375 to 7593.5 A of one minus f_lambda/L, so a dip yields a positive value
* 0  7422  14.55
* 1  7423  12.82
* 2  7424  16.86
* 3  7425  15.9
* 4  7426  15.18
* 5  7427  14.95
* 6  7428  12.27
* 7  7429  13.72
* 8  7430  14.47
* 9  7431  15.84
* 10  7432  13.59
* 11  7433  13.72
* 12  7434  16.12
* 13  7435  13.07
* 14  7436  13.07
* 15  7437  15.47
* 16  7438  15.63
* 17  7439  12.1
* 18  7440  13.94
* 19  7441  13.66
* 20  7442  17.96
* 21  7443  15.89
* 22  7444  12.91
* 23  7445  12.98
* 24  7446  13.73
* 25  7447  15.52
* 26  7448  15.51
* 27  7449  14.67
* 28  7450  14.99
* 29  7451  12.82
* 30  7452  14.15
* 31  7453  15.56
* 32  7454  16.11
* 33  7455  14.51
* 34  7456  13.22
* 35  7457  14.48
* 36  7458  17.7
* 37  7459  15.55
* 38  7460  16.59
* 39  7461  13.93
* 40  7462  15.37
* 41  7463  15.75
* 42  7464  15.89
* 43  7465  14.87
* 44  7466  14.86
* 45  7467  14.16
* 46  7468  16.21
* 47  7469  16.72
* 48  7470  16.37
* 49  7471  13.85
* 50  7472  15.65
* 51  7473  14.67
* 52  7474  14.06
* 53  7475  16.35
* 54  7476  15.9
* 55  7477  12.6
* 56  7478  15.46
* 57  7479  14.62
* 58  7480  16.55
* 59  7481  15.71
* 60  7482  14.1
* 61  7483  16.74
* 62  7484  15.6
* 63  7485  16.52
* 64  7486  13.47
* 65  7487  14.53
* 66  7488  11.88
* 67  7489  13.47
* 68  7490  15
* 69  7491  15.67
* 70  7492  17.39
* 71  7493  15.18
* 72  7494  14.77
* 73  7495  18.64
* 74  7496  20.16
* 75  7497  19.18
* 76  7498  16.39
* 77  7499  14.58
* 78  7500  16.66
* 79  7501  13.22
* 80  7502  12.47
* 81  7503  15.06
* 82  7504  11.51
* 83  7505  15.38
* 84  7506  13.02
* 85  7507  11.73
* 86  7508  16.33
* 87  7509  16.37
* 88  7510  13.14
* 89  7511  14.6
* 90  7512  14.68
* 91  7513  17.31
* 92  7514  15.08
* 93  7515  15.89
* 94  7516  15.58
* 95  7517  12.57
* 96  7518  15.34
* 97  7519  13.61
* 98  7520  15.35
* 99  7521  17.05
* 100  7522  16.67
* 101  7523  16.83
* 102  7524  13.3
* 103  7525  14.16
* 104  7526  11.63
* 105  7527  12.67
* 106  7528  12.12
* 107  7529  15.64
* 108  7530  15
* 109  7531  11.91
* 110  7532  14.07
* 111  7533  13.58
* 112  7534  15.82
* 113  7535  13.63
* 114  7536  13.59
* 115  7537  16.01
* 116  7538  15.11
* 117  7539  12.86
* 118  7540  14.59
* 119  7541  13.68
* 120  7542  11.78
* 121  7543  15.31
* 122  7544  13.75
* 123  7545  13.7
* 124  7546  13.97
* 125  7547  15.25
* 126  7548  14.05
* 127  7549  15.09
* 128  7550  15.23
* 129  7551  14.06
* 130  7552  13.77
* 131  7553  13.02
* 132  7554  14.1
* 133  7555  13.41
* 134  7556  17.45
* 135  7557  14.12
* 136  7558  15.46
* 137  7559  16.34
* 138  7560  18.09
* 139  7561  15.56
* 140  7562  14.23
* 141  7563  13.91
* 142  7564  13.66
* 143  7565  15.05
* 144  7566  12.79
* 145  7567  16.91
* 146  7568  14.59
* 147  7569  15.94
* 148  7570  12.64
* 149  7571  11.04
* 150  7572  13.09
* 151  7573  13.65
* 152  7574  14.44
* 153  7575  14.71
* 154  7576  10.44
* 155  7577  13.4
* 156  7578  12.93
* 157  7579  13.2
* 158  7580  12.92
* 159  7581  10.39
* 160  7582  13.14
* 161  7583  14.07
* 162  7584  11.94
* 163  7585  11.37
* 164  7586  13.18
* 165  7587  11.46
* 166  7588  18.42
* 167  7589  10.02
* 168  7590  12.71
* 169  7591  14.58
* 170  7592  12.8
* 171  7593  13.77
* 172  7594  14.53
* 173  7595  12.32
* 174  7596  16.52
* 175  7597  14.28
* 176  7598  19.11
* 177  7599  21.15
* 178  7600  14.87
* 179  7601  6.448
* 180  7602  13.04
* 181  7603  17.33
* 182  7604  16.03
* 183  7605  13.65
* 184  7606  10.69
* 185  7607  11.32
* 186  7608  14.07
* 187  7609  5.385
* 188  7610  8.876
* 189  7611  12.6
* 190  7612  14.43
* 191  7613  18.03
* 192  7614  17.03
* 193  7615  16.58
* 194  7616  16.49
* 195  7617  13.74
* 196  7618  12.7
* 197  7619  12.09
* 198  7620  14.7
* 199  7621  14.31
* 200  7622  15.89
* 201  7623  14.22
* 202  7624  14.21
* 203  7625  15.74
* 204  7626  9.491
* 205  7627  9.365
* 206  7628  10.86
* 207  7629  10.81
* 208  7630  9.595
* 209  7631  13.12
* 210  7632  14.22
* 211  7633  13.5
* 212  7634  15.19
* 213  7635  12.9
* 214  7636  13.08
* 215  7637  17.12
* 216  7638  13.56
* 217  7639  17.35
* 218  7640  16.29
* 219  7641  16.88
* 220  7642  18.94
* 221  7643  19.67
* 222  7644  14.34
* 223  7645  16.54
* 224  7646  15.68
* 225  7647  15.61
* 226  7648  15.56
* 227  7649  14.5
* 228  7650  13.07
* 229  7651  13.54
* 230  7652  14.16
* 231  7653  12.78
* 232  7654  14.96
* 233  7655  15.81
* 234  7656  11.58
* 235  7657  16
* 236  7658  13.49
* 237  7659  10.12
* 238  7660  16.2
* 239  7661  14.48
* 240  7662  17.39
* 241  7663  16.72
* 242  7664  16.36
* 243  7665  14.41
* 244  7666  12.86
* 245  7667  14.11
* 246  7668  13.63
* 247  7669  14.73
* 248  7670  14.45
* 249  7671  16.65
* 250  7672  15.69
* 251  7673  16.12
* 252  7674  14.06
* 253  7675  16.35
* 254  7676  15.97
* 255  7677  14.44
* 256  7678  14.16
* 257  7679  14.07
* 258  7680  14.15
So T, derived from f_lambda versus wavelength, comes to 1.9 A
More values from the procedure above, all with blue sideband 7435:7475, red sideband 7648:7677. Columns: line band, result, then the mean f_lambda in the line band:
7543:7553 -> 0.3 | 14.3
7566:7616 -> 3.8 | 13.6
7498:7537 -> 1.0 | 14.4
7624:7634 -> 1.7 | 12.1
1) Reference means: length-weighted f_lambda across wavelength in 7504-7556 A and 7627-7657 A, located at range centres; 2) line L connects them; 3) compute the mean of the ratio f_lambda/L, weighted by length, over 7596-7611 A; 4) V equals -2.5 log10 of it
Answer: 0.08 mag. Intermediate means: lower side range 14.4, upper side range 14.5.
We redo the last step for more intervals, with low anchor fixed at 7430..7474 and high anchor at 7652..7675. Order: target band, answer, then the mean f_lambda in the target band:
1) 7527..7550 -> 0.051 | 14.1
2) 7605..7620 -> 0.118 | 13.2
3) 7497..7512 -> 0.024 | 14.5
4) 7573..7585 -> 0.151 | 12.8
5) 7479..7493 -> -0.020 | 15.1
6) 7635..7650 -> -0.083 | 15.9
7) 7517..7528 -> 0.026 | 14.5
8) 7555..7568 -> -0.031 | 15.2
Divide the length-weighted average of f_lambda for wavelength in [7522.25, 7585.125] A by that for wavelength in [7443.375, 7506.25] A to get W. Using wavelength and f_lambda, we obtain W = 0.93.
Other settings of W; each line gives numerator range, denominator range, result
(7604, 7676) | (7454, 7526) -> 0.94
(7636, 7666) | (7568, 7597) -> 1.15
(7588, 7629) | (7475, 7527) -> 0.91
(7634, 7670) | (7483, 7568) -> 1.02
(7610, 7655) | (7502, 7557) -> 1.00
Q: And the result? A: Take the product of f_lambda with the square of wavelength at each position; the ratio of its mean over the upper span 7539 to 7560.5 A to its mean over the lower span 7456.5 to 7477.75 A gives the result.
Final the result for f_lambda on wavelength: 1.0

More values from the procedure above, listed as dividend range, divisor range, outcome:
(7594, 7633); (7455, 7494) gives 0.93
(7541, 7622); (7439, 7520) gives 0.95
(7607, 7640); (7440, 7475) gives 0.94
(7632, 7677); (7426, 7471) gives 1.07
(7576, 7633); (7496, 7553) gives 0.94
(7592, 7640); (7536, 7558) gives 0.98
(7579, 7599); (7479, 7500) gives 0.89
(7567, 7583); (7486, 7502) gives 0.87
